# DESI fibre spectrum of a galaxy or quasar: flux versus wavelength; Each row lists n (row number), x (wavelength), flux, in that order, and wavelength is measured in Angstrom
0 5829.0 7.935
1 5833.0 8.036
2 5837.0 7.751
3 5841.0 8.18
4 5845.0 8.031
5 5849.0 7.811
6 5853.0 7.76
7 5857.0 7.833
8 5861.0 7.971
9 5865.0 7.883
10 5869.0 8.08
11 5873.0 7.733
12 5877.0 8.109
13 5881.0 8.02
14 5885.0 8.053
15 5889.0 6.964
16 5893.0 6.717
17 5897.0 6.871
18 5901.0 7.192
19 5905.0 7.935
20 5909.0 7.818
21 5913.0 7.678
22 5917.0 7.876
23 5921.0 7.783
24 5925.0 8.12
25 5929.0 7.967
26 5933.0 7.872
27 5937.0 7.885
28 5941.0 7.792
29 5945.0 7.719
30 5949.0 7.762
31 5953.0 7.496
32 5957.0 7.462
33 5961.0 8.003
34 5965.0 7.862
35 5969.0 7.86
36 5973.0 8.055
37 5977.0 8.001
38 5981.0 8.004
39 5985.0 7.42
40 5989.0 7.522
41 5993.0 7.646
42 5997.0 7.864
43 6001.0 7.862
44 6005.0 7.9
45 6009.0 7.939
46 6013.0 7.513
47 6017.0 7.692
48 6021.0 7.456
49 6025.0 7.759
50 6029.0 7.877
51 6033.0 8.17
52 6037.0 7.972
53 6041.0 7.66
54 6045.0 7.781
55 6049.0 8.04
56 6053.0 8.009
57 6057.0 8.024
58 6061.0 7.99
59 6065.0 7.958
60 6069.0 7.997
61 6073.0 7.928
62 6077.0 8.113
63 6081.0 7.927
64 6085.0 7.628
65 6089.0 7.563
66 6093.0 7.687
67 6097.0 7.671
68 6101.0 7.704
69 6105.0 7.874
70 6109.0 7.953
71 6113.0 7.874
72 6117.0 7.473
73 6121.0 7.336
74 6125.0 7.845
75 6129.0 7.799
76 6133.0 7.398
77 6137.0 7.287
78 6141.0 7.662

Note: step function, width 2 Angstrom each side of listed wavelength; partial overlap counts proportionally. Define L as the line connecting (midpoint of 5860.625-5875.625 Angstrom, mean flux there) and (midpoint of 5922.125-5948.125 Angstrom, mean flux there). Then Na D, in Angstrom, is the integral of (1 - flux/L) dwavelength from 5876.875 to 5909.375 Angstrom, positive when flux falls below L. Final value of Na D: 1.8 Angstrom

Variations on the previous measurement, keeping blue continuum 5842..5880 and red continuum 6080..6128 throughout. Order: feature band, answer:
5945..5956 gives 0.3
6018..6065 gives -0.7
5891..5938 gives 1.4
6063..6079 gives -0.5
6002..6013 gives -0.1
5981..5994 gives 0.4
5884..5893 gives 0.7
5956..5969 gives 0.0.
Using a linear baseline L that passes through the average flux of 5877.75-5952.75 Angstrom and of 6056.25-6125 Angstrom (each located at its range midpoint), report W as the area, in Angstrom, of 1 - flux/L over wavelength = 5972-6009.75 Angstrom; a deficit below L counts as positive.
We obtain -0.4 Angstrom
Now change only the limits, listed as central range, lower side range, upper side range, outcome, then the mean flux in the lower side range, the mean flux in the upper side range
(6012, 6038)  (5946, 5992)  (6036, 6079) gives 0.3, 7.76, 7.95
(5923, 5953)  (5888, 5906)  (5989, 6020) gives -2.1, 7.1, 7.75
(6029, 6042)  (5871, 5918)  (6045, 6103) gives -0.2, 7.57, 7.87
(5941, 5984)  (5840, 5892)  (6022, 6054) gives 0.3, 7.85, 7.89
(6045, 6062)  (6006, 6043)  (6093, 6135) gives -0.5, 7.79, 7.69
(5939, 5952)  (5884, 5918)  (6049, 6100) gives -0.3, 7.43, 7.88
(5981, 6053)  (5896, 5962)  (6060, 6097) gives 0.2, 7.73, 7.85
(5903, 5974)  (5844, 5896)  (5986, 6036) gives -0.7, 7.74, 7.76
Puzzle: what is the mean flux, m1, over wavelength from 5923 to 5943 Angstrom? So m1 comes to 7.93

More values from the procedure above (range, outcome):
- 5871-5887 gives 7.98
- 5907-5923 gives 7.79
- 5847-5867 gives 7.85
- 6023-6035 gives 7.94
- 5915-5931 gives 7.94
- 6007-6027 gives 7.67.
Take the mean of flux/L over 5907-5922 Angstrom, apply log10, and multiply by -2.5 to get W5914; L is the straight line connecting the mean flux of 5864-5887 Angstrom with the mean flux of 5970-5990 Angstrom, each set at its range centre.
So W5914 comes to 0.02 mag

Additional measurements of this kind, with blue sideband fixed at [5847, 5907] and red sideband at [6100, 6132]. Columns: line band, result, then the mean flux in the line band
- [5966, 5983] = -0.04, 7.97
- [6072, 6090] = -0.02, 7.84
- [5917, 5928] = -0.04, 7.94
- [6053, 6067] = -0.04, 7.99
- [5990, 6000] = -0.01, 7.74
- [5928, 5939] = -0.03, 7.9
